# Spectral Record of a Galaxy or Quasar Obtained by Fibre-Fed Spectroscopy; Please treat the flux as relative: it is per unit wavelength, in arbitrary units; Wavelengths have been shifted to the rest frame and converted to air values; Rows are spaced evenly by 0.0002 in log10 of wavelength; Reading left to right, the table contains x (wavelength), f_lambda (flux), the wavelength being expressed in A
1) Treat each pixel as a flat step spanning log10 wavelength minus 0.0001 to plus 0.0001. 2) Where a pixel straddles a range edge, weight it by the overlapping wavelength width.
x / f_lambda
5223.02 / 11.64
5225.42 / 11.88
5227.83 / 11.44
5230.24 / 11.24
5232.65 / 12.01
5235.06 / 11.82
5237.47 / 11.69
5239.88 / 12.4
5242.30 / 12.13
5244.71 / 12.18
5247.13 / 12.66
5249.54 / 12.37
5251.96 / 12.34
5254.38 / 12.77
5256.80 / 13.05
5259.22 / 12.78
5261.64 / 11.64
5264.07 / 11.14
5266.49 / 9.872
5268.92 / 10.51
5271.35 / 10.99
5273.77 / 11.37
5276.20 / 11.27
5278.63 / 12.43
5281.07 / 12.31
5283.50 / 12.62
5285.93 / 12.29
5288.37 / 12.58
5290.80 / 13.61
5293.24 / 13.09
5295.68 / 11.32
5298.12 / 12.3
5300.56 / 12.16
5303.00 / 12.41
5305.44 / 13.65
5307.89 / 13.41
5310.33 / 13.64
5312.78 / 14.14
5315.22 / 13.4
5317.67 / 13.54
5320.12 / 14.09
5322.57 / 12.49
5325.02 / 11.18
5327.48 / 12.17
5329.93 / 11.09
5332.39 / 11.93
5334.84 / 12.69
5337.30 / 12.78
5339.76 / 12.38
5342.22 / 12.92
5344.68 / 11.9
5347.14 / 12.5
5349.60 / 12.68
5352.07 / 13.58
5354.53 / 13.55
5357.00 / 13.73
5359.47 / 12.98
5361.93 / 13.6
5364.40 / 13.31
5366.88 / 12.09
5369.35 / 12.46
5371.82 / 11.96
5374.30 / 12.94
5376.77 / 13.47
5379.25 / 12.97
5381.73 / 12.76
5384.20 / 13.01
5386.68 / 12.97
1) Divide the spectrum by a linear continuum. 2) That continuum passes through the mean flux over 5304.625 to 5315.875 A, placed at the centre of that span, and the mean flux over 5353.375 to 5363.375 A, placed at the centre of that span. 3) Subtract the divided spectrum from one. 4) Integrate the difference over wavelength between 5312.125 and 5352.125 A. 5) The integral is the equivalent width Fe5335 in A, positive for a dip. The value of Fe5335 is 2.8 A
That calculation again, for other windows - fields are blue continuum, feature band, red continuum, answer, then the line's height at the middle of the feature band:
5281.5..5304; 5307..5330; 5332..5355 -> -0.75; 12.6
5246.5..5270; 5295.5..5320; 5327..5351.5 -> -1.90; 12.2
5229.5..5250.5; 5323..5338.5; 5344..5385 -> 0.85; 12.7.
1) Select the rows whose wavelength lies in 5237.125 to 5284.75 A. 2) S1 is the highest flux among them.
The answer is 13.05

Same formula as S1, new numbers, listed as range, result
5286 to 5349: 14.14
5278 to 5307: 13.65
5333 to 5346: 12.92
